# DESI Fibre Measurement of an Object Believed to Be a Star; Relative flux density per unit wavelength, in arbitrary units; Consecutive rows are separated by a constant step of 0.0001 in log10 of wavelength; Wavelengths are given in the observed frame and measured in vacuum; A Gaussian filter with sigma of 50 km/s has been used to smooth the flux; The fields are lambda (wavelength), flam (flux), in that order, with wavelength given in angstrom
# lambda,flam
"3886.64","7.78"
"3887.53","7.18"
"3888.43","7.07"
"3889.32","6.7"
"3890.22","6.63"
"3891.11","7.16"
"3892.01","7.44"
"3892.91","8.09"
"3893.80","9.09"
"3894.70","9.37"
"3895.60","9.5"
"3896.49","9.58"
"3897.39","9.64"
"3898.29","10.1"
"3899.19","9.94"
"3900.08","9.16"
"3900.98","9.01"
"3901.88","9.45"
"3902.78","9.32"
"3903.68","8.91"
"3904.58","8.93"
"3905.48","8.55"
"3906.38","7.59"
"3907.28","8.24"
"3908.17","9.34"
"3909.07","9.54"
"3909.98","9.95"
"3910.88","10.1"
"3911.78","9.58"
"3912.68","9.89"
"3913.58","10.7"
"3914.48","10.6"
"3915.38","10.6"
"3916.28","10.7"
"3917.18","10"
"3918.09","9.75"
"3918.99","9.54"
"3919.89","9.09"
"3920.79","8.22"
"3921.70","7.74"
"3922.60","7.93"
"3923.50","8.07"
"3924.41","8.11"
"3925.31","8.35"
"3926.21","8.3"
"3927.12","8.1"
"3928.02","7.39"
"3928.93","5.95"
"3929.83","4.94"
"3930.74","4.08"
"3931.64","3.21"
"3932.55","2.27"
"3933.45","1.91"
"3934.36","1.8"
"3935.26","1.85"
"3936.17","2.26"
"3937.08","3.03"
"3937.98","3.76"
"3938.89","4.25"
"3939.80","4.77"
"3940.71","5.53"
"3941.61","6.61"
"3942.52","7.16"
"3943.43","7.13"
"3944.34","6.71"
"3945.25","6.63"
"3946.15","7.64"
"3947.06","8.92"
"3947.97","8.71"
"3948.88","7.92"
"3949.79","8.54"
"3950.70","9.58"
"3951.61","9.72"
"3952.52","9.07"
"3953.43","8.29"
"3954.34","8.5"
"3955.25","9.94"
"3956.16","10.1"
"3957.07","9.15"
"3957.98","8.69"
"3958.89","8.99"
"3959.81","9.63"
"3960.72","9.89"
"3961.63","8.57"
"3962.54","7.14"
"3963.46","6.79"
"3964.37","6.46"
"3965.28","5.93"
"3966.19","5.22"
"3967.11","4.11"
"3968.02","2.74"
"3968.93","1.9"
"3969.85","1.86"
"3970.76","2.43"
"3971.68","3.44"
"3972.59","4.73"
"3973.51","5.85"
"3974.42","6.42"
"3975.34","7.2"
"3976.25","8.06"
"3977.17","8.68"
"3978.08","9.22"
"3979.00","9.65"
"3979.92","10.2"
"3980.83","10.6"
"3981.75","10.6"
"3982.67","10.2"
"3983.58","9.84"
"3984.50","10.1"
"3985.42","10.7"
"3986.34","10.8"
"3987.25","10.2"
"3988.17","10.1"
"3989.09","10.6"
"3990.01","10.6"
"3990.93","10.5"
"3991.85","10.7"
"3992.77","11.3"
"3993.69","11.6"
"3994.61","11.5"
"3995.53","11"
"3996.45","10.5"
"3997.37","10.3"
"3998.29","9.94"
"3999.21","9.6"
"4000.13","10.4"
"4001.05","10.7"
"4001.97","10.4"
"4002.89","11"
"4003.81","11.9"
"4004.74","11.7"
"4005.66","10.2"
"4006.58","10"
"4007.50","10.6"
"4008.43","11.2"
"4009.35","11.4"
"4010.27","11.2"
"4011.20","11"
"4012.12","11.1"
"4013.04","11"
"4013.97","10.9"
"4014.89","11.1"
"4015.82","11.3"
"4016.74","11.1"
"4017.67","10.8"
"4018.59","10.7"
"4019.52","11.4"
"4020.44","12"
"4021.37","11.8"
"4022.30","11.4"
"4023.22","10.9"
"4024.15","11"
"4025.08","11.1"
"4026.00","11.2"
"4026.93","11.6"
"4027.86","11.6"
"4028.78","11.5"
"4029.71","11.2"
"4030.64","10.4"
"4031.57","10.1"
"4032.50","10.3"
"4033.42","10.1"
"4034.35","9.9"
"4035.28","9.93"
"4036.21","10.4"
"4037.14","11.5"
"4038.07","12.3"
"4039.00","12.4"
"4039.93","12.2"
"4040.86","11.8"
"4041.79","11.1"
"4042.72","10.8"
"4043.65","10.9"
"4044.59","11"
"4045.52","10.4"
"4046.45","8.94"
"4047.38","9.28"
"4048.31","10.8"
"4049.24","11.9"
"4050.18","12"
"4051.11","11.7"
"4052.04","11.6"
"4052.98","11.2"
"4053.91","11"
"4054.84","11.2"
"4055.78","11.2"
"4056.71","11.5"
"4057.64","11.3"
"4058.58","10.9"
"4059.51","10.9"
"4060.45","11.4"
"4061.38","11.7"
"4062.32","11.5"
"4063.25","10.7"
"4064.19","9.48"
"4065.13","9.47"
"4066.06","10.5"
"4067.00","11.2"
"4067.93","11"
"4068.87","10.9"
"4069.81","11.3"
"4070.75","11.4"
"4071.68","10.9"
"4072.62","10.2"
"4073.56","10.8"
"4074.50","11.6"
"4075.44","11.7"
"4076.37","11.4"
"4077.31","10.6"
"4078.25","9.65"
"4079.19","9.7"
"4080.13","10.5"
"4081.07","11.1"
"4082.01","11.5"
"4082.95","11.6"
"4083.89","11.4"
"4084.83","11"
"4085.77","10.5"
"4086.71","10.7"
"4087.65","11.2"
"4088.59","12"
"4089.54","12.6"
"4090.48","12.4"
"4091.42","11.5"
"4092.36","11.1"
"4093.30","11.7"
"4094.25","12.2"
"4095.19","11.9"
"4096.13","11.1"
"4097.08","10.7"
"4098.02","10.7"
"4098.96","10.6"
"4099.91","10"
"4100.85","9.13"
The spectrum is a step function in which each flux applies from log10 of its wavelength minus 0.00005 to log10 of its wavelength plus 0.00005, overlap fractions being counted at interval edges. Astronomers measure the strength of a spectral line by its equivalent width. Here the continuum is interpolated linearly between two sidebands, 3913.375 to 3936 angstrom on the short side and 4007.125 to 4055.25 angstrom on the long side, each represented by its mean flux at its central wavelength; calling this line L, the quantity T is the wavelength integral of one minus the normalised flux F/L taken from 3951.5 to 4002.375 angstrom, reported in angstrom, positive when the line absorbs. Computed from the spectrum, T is 2.7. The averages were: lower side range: 7.06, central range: 8.59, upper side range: 11.1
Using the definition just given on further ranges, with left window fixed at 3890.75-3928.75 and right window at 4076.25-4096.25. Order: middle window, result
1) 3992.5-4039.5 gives -2.7 angstrom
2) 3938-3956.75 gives 3.6 angstrom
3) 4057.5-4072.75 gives 0.1 angstrom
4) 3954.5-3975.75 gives 7.2 angstrom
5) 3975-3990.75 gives 0.1 angstrom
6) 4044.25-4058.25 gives -0.2 angstrom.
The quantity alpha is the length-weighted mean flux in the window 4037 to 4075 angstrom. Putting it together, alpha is 11.1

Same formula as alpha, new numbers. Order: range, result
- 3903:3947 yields 7.22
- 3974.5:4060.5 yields 10.8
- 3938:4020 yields 8.87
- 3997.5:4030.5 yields 11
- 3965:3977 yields 4.68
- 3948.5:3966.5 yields 8.43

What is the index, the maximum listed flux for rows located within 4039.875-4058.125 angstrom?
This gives 12.2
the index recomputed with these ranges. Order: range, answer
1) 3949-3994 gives 11.6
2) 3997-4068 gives 12.4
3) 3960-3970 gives 9.89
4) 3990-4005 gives 11.9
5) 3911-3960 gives 10.7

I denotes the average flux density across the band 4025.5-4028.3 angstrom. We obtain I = 11.5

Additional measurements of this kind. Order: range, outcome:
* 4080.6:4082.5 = 11.3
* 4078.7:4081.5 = 10.4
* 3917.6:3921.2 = 9.17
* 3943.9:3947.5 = 7.48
